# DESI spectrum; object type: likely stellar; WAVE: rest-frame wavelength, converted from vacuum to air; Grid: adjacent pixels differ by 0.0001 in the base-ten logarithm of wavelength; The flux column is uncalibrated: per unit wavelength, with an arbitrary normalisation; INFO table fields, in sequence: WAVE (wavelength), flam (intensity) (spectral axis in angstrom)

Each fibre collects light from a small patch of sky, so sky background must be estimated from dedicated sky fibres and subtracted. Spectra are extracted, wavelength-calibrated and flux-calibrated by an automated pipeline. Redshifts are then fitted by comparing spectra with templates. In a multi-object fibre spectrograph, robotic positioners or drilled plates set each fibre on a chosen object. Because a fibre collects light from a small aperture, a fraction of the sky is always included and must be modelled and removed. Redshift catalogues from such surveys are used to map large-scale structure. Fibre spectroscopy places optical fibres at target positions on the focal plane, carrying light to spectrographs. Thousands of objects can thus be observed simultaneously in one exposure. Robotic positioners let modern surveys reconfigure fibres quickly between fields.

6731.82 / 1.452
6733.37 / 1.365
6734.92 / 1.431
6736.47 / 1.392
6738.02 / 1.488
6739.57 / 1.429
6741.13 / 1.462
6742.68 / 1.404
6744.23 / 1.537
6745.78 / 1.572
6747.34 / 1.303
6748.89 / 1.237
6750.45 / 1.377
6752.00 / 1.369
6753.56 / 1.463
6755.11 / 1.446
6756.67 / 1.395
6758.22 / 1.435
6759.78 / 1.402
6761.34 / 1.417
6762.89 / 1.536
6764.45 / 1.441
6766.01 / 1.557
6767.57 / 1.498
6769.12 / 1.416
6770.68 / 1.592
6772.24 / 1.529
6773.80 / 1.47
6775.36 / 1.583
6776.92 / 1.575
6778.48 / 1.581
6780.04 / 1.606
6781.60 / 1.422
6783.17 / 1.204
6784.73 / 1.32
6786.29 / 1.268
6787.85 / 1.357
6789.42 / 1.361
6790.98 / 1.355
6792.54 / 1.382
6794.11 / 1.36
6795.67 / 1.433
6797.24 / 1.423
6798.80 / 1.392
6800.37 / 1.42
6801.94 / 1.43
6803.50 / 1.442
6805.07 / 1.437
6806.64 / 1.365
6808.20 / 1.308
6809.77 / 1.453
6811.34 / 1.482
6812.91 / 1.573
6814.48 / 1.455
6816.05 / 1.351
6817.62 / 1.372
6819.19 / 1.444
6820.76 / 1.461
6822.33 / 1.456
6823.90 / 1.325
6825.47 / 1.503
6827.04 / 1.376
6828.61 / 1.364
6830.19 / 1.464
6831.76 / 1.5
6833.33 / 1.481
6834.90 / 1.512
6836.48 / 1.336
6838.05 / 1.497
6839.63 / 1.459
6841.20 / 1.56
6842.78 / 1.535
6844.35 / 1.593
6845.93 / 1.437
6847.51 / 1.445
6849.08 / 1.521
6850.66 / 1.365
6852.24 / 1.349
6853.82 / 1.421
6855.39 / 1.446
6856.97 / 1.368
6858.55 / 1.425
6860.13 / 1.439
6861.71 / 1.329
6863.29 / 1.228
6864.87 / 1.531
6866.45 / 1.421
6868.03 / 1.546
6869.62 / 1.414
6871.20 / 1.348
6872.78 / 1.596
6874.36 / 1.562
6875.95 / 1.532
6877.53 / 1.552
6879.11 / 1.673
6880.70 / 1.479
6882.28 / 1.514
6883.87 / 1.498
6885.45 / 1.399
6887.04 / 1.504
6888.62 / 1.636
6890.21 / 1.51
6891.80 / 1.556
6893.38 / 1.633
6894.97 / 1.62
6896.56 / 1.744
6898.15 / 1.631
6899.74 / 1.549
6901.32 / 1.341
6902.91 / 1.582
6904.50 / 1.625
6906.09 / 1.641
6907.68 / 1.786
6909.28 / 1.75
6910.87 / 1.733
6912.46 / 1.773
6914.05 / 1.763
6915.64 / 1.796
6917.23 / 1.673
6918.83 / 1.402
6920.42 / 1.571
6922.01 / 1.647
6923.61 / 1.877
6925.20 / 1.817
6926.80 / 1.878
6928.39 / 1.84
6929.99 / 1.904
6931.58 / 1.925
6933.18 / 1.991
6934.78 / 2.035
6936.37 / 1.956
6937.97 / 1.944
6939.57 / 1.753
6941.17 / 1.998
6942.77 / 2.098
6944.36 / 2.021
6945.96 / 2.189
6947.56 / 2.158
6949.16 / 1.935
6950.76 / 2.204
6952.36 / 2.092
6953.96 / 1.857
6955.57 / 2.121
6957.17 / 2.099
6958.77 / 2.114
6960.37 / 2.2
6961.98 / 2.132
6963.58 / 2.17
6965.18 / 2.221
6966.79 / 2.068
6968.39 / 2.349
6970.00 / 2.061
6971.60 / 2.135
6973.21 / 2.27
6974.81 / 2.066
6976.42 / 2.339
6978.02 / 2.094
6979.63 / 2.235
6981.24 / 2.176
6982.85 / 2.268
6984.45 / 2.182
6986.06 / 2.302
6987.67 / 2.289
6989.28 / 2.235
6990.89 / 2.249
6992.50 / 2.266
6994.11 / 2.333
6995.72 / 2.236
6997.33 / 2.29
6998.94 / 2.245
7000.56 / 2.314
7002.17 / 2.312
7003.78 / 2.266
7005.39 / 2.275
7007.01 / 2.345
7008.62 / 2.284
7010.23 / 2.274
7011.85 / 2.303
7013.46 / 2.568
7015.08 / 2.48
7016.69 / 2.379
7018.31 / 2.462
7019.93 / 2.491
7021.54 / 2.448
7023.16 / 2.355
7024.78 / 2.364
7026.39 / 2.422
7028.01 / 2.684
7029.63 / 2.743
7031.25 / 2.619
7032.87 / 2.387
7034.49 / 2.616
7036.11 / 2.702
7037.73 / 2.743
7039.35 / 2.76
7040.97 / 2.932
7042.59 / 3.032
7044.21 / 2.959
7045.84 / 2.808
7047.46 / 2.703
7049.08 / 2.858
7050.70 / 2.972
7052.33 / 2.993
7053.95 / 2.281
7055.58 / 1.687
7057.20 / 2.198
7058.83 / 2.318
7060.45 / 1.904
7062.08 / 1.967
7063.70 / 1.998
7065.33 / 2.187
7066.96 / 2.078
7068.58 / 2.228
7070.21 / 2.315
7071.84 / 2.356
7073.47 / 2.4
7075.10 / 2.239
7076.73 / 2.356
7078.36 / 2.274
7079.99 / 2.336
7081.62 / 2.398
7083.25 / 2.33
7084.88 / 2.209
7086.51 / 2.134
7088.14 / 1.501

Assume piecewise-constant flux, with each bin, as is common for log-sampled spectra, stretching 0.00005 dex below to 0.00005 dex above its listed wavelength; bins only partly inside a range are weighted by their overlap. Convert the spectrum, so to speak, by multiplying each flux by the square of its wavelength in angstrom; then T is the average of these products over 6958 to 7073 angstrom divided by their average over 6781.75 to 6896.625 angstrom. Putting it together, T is 1.72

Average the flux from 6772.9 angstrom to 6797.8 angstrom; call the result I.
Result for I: 1.42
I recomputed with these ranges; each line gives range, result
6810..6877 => 1.45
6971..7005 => 2.24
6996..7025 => 2.36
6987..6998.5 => 2.27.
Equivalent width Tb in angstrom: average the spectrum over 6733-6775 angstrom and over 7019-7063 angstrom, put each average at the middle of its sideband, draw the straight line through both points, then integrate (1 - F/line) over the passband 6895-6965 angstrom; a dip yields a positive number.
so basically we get 8.6 angstrom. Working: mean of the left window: 1.45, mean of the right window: 2.55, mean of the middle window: 1.87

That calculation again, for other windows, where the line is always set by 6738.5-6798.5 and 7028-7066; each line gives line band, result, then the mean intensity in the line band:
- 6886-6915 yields 4.9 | 1.63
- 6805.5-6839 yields 4.4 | 1.43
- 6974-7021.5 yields 1.0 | 2.3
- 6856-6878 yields 4.6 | 1.45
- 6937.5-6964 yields 1.2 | 2.06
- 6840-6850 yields 1.3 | 1.51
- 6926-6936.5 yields 0.8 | 1.93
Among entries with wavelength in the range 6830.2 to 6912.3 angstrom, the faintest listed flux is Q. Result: 1.228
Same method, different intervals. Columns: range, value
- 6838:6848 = 1.437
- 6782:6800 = 1.204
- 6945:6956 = 1.857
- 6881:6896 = 1.399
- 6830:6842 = 1.336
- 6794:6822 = 1.308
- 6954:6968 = 2.068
